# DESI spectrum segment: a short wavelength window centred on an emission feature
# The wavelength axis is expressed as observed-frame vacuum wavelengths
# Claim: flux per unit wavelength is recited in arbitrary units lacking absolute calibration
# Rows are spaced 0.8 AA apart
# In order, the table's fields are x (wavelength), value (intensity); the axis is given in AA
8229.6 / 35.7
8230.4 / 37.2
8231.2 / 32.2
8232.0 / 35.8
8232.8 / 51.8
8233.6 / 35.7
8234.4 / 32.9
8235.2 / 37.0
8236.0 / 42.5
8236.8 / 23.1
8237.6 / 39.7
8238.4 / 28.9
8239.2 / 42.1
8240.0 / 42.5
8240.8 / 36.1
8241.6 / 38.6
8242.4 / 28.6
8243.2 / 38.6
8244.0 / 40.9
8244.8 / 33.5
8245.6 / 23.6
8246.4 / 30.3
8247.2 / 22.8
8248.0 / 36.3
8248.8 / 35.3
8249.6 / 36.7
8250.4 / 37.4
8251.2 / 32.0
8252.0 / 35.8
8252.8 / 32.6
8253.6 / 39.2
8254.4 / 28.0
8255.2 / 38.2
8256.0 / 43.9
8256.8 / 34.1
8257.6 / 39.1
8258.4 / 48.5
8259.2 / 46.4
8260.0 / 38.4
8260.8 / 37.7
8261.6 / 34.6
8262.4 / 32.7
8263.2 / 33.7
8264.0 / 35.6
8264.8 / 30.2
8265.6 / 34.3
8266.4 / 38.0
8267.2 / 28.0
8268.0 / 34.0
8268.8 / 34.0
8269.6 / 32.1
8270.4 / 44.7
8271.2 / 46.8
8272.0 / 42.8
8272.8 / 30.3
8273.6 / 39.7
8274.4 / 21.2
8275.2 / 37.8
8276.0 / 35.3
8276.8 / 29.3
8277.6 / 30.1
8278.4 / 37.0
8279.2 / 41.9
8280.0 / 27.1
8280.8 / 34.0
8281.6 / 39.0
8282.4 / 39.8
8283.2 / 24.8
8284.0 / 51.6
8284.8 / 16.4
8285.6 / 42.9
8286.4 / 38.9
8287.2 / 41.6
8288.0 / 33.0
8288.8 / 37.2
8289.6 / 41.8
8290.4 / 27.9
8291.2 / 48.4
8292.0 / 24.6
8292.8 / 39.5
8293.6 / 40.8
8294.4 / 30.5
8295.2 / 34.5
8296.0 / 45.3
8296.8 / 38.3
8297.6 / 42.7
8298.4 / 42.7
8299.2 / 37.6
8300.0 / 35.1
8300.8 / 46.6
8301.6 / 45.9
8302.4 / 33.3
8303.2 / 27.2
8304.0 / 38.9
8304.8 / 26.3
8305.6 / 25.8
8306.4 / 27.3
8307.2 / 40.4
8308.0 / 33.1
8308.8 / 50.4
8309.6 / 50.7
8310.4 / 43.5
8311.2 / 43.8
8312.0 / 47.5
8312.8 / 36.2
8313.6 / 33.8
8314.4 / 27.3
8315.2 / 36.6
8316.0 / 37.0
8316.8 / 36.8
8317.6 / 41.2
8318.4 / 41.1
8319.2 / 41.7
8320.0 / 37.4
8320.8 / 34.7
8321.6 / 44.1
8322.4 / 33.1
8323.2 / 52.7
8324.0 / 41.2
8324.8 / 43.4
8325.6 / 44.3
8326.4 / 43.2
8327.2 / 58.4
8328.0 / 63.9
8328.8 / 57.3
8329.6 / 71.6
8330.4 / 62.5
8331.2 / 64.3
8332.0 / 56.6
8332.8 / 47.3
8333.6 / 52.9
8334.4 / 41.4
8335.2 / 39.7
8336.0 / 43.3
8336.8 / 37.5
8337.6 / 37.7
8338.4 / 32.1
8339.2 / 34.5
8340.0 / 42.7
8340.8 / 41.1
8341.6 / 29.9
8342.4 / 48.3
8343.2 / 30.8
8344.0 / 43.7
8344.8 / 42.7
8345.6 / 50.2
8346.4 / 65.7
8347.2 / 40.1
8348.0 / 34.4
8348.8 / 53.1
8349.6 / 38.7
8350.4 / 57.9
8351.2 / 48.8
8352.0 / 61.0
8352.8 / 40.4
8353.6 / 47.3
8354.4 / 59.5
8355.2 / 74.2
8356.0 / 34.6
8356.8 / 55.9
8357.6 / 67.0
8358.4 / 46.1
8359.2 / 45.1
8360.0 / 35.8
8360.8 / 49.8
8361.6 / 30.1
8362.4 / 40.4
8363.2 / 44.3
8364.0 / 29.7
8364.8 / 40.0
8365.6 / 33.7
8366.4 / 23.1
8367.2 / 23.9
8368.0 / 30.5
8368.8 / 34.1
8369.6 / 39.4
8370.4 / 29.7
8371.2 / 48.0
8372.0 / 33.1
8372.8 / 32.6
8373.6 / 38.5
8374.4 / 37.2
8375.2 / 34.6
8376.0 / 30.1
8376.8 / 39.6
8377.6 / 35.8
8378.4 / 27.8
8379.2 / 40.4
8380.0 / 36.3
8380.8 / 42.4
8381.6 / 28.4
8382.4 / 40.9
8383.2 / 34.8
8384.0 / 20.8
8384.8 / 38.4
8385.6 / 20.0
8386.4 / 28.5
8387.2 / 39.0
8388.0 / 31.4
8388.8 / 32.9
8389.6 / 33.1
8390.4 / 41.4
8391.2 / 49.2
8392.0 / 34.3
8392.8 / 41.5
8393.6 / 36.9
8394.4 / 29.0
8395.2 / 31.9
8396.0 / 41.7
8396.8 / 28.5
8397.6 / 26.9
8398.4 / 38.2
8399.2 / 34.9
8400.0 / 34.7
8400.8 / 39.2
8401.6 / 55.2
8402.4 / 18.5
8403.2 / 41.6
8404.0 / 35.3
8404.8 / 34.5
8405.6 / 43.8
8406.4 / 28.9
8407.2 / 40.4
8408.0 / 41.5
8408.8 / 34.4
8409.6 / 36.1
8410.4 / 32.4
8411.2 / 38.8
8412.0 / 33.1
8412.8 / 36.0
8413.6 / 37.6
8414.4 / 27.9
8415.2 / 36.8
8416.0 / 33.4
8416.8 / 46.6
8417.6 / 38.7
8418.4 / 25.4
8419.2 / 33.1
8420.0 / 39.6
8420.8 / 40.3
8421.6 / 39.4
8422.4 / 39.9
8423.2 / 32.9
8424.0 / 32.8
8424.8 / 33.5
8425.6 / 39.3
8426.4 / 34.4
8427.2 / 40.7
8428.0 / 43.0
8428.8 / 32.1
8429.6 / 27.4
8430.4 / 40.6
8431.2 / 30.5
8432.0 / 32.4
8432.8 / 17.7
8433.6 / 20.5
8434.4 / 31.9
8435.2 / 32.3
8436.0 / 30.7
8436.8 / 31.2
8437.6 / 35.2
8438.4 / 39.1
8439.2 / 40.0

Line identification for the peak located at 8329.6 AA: H-alpha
